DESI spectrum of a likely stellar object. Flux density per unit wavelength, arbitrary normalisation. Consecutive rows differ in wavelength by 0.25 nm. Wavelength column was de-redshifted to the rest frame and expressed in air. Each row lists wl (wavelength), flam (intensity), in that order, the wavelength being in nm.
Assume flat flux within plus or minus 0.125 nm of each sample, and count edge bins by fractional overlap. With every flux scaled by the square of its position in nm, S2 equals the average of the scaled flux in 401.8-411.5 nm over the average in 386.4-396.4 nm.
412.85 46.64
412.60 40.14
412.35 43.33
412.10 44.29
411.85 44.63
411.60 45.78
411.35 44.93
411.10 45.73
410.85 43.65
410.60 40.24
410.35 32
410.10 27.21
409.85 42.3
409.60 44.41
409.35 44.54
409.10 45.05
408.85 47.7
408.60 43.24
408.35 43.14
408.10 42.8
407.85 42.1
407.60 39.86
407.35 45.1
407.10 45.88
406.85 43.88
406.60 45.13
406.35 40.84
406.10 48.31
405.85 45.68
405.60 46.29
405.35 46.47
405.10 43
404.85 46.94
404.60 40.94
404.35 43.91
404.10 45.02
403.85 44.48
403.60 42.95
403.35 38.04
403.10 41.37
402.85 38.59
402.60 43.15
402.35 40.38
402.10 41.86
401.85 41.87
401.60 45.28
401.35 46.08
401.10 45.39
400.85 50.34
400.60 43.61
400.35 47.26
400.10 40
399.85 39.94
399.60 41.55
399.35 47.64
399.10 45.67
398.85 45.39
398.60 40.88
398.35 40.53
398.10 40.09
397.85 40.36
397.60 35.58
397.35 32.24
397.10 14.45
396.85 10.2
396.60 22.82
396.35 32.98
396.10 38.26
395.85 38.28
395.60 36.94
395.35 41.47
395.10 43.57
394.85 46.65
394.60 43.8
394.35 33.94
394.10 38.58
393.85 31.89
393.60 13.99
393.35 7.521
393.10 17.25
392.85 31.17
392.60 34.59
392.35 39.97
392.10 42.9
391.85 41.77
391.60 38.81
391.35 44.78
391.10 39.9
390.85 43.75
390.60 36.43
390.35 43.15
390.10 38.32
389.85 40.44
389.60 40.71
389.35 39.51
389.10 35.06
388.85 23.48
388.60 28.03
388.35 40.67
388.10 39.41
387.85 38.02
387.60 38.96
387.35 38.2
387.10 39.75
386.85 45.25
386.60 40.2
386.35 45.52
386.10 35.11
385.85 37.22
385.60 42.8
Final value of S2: 1.3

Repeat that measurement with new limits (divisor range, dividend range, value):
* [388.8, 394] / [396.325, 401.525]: 1.15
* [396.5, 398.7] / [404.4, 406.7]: 1.51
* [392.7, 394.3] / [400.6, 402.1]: 1.96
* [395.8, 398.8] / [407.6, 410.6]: 1.35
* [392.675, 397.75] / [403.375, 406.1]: 1.52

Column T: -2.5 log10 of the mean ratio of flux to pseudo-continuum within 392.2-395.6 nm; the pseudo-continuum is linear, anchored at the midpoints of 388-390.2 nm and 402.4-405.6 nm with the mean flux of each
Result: 0.17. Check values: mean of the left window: 36.1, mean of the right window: 43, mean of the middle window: 32.9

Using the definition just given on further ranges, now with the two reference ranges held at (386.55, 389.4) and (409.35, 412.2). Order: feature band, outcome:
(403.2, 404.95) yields -0.08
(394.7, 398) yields 0.16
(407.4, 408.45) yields -0.03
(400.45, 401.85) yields -0.16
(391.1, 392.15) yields -0.11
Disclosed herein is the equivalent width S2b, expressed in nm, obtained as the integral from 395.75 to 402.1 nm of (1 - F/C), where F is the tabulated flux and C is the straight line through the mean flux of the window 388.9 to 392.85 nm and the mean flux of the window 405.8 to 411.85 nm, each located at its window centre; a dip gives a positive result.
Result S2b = 0.355 nm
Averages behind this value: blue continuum 39.4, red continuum 42.9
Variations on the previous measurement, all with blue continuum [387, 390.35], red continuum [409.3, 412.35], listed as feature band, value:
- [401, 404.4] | -0.23 nm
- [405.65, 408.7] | -0.22 nm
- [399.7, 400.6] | -0.07 nm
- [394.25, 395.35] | -0.11 nm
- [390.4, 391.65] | -0.11 nm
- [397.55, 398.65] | -0.02 nm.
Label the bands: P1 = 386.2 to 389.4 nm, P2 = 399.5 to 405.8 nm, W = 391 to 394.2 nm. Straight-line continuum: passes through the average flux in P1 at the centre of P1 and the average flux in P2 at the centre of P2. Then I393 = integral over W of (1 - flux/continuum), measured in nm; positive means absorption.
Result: 0.57 nm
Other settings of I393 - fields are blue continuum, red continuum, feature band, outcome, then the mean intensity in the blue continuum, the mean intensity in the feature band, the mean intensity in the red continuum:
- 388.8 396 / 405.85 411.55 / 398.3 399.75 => -0.18 nm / 36.3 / 43.7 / 42.7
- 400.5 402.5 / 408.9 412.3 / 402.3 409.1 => -0.05 nm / 44.3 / 43.6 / 42.1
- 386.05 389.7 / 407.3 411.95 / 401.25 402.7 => -0.08 nm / 37.9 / 43.1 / 42.3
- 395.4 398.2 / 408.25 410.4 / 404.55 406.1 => -0.29 nm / 31.3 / 45.4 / 41.4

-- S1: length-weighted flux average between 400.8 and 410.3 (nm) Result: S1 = 43.3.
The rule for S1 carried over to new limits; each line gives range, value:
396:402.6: 39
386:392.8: 38.9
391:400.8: 36.2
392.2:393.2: 31.4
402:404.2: 41.7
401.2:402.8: 42.9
